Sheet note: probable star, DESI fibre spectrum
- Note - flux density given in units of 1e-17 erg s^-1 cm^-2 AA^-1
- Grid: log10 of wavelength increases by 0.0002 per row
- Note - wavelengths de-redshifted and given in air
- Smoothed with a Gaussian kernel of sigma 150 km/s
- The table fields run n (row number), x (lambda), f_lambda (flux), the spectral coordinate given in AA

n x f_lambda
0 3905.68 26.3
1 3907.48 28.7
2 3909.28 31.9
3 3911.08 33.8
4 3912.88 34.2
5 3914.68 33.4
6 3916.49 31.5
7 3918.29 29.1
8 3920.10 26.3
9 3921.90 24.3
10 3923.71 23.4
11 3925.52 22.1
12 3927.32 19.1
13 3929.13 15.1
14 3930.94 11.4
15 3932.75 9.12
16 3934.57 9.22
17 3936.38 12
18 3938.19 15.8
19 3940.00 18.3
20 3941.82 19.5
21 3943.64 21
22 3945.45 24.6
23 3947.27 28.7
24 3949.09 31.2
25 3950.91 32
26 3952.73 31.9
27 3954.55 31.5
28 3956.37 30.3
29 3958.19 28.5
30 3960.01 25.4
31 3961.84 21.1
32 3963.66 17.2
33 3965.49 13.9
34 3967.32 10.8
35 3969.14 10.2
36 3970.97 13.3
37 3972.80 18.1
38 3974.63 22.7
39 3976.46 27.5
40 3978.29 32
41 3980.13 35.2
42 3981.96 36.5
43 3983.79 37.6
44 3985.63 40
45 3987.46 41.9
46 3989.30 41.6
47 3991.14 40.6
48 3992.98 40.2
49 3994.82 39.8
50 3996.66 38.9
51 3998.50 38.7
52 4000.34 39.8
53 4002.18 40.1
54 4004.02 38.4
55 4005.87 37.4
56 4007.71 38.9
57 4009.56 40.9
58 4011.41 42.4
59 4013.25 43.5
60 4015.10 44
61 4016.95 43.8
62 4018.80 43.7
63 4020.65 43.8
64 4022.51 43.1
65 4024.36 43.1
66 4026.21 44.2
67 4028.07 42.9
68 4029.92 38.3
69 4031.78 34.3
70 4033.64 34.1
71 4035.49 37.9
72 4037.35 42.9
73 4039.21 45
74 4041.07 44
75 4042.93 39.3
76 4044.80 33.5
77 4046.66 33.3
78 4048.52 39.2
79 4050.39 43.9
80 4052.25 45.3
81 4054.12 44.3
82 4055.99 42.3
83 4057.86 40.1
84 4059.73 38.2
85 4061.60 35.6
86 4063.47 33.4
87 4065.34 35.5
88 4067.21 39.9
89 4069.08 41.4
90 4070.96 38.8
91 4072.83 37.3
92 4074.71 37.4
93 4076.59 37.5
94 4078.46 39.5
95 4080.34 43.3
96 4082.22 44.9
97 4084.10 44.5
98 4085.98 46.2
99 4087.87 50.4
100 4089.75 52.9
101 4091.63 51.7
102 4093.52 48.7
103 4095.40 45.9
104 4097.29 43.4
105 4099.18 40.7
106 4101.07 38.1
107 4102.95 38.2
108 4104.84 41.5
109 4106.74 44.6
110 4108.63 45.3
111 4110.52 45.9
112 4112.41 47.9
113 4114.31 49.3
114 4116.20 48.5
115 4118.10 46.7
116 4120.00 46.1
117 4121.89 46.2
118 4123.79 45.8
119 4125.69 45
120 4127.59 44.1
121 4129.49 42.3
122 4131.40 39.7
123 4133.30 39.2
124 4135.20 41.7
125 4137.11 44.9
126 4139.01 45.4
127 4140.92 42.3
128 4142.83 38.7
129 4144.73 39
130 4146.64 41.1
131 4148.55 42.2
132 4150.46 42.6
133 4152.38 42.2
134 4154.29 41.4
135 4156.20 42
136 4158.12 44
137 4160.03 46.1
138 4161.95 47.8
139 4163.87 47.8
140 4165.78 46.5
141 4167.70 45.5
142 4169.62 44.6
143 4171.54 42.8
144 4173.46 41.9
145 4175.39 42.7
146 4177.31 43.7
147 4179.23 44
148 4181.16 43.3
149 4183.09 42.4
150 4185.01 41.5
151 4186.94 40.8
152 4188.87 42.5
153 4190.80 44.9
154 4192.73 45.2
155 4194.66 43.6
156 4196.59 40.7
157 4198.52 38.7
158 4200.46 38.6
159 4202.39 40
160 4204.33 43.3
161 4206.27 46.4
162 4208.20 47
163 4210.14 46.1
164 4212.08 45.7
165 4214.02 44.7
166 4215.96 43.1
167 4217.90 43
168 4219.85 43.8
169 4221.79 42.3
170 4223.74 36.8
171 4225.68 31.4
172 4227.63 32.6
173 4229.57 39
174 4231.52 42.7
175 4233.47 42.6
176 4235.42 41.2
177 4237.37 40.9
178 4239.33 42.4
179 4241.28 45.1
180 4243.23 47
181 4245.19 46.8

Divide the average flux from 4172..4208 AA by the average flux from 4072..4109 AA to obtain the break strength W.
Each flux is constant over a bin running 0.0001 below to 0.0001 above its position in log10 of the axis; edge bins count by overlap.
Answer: 1.0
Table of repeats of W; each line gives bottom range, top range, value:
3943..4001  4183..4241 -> 1.42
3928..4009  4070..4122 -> 1.61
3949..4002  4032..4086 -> 1.32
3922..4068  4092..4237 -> 1.32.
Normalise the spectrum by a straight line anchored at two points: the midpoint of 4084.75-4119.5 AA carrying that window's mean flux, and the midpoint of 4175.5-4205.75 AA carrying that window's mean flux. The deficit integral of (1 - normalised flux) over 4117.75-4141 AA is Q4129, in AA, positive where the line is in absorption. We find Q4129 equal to 0.51 AA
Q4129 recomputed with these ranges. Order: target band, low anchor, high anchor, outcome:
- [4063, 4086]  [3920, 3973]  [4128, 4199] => -4.2 AA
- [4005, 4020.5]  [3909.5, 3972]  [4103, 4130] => -4.9 AA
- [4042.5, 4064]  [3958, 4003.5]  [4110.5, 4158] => -1.6 AA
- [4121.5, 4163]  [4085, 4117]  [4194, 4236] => 1.3 AA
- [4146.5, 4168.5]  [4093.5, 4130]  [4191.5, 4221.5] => -0.1 AA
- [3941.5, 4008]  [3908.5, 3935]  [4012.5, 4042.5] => 5.7 AA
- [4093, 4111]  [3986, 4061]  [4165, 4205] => -0.6 AA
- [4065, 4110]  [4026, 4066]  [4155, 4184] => -2.1 AA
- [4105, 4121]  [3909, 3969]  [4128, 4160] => -3.0 AA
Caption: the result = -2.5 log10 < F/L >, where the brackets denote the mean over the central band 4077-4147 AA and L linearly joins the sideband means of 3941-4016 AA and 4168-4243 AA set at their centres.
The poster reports -0.17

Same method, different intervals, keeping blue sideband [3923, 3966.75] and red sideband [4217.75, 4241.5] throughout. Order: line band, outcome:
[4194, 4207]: -0.09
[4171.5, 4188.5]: -0.16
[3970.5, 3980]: -0.04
